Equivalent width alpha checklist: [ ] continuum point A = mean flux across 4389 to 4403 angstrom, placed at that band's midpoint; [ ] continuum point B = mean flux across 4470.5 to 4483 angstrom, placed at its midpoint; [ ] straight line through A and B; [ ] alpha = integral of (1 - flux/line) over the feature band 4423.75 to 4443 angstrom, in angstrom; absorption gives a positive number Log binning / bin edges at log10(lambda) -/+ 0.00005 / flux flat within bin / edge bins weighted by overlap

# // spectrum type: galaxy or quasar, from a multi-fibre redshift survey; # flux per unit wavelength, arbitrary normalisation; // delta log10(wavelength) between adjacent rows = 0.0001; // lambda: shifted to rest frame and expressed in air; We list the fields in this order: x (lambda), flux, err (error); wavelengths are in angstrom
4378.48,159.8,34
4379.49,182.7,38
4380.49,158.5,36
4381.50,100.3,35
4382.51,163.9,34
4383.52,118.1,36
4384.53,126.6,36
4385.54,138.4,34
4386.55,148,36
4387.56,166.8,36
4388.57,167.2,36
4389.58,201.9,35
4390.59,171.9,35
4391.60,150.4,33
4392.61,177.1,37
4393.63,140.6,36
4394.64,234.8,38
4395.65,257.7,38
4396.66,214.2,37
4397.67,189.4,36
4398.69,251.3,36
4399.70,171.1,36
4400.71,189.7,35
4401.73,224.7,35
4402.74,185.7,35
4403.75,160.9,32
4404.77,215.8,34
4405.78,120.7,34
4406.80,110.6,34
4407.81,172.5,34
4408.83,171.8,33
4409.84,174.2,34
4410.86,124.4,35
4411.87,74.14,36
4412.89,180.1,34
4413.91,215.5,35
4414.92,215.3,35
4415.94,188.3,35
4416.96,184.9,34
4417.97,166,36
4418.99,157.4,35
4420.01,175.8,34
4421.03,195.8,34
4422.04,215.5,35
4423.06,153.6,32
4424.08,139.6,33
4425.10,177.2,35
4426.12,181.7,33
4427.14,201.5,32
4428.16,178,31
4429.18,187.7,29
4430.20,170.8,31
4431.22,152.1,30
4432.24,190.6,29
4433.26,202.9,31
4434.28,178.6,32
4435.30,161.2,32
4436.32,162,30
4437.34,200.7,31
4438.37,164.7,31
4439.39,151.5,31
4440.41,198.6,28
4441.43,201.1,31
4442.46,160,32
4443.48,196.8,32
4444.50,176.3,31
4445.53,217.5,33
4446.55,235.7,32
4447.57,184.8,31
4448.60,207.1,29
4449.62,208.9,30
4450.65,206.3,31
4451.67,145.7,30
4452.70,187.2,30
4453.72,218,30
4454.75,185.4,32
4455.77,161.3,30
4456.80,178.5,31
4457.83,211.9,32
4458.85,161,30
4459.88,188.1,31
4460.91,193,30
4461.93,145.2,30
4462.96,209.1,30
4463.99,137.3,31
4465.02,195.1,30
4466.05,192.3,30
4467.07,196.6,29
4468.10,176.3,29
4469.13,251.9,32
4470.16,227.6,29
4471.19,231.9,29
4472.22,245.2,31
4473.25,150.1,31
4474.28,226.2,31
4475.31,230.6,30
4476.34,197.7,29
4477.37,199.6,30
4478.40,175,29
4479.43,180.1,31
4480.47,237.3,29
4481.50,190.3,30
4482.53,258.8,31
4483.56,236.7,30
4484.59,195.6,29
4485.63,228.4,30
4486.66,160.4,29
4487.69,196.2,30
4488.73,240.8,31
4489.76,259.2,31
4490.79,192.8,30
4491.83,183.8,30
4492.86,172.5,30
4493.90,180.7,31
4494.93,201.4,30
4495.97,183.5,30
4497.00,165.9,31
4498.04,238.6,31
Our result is 2.46 angstrom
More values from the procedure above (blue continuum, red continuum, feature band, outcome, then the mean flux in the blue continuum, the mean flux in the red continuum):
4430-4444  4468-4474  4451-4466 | 1.6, 178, 217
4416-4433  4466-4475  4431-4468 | 2.1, 177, 212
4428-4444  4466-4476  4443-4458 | -0.1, 179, 214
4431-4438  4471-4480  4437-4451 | -0.7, 179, 203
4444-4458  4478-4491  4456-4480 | 1.0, 194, 212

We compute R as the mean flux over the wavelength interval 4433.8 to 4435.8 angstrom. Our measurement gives 170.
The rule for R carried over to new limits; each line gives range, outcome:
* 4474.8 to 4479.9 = 197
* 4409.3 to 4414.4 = 154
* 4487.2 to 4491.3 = 223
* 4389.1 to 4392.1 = 175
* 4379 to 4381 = 171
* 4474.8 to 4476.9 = 214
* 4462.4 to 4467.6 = 186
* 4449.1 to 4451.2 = 207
